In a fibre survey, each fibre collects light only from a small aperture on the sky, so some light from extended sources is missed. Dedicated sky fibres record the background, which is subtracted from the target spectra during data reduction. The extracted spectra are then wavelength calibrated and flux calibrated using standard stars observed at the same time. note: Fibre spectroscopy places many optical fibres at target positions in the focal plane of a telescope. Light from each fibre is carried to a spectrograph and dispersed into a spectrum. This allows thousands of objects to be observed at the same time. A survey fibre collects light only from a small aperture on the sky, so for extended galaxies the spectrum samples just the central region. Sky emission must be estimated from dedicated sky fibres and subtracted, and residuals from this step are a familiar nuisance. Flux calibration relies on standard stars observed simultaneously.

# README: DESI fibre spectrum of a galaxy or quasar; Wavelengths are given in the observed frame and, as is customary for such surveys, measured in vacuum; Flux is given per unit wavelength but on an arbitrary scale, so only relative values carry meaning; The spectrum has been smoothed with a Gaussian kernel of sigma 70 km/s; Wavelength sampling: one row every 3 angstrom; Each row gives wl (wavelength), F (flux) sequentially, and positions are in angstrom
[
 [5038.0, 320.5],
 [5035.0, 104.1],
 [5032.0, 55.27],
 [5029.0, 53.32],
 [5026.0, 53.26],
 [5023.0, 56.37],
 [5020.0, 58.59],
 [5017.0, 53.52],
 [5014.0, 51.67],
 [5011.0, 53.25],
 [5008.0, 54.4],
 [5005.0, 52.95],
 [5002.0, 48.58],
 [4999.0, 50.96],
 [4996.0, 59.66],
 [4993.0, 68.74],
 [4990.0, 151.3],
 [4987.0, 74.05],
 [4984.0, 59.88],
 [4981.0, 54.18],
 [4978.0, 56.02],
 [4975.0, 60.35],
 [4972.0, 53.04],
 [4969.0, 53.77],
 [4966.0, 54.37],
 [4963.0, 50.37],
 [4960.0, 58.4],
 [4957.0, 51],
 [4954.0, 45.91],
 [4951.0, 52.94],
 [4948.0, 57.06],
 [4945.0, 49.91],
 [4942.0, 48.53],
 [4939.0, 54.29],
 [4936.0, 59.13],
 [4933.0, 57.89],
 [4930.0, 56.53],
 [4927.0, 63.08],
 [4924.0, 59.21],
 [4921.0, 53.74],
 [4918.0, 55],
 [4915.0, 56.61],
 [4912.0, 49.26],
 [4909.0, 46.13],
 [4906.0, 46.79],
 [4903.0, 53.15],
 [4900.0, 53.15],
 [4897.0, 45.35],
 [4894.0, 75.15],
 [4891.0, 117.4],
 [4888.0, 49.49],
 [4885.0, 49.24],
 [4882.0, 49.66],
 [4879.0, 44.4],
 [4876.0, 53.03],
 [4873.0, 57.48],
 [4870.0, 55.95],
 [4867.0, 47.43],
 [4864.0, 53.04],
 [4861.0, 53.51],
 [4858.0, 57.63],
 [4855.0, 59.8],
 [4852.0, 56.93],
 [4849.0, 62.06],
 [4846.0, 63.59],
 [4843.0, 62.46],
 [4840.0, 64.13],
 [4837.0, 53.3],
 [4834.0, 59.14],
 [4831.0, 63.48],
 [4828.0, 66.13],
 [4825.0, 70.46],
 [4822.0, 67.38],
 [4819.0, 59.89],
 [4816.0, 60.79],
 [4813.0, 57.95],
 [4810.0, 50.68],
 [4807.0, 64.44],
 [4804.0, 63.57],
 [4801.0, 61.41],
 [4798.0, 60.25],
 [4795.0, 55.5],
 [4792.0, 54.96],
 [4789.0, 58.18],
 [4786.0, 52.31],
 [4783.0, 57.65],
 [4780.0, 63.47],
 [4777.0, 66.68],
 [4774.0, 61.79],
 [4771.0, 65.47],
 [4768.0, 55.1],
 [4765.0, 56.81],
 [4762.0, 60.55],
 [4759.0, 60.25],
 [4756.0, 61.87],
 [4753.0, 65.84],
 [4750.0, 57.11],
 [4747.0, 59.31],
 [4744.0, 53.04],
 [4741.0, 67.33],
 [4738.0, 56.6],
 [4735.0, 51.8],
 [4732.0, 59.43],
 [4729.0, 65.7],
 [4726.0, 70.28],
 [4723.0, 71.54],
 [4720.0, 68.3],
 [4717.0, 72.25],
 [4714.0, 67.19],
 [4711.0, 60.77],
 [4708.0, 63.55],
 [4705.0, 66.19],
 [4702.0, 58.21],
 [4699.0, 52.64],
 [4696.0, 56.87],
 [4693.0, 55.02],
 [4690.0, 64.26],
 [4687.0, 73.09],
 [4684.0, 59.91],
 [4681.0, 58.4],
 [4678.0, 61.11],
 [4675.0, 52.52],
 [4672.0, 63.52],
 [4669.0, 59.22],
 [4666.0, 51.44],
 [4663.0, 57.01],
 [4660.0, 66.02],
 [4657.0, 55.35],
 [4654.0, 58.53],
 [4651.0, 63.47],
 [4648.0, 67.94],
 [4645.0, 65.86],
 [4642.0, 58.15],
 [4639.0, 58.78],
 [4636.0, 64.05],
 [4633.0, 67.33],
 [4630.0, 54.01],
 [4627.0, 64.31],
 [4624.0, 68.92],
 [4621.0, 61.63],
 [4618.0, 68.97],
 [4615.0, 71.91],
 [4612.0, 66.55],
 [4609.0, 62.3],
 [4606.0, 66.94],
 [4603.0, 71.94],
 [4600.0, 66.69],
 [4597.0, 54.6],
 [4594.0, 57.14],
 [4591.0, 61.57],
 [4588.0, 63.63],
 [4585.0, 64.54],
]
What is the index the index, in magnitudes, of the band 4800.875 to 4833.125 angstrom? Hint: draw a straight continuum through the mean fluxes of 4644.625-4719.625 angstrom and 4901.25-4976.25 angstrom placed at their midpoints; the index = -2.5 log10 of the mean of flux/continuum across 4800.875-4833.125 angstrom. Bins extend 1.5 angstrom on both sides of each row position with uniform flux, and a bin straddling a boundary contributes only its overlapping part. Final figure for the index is -0.09 mag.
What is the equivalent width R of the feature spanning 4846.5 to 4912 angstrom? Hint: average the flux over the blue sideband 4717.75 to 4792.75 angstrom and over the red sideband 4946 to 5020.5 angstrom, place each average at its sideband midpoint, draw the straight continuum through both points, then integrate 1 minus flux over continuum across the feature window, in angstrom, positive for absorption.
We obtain 4.0 angstrom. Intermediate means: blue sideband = 61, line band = 56.5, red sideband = 59.3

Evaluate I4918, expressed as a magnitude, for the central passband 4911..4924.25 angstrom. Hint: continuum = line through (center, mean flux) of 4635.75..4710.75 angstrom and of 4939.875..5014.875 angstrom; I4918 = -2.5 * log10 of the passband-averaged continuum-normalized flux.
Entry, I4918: 0.09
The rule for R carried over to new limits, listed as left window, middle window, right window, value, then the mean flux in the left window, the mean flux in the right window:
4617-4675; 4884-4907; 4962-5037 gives 0.41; 61.5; 63.5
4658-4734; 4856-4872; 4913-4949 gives 1.04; 62.1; 55.8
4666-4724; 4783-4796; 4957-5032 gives 1.23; 62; 59.8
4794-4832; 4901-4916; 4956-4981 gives 1.87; 61.7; 54.7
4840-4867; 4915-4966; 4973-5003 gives 8.02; 58.3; 68.4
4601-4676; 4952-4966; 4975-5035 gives 2.39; 62.8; 62.4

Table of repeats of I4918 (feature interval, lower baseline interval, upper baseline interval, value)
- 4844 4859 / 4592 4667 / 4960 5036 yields 0.03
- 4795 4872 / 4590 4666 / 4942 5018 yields 0.02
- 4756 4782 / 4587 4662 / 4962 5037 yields 0.04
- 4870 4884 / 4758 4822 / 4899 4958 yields 0.08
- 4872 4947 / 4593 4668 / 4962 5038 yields 0.17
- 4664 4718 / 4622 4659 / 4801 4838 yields 0.02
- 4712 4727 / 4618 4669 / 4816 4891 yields -0.15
